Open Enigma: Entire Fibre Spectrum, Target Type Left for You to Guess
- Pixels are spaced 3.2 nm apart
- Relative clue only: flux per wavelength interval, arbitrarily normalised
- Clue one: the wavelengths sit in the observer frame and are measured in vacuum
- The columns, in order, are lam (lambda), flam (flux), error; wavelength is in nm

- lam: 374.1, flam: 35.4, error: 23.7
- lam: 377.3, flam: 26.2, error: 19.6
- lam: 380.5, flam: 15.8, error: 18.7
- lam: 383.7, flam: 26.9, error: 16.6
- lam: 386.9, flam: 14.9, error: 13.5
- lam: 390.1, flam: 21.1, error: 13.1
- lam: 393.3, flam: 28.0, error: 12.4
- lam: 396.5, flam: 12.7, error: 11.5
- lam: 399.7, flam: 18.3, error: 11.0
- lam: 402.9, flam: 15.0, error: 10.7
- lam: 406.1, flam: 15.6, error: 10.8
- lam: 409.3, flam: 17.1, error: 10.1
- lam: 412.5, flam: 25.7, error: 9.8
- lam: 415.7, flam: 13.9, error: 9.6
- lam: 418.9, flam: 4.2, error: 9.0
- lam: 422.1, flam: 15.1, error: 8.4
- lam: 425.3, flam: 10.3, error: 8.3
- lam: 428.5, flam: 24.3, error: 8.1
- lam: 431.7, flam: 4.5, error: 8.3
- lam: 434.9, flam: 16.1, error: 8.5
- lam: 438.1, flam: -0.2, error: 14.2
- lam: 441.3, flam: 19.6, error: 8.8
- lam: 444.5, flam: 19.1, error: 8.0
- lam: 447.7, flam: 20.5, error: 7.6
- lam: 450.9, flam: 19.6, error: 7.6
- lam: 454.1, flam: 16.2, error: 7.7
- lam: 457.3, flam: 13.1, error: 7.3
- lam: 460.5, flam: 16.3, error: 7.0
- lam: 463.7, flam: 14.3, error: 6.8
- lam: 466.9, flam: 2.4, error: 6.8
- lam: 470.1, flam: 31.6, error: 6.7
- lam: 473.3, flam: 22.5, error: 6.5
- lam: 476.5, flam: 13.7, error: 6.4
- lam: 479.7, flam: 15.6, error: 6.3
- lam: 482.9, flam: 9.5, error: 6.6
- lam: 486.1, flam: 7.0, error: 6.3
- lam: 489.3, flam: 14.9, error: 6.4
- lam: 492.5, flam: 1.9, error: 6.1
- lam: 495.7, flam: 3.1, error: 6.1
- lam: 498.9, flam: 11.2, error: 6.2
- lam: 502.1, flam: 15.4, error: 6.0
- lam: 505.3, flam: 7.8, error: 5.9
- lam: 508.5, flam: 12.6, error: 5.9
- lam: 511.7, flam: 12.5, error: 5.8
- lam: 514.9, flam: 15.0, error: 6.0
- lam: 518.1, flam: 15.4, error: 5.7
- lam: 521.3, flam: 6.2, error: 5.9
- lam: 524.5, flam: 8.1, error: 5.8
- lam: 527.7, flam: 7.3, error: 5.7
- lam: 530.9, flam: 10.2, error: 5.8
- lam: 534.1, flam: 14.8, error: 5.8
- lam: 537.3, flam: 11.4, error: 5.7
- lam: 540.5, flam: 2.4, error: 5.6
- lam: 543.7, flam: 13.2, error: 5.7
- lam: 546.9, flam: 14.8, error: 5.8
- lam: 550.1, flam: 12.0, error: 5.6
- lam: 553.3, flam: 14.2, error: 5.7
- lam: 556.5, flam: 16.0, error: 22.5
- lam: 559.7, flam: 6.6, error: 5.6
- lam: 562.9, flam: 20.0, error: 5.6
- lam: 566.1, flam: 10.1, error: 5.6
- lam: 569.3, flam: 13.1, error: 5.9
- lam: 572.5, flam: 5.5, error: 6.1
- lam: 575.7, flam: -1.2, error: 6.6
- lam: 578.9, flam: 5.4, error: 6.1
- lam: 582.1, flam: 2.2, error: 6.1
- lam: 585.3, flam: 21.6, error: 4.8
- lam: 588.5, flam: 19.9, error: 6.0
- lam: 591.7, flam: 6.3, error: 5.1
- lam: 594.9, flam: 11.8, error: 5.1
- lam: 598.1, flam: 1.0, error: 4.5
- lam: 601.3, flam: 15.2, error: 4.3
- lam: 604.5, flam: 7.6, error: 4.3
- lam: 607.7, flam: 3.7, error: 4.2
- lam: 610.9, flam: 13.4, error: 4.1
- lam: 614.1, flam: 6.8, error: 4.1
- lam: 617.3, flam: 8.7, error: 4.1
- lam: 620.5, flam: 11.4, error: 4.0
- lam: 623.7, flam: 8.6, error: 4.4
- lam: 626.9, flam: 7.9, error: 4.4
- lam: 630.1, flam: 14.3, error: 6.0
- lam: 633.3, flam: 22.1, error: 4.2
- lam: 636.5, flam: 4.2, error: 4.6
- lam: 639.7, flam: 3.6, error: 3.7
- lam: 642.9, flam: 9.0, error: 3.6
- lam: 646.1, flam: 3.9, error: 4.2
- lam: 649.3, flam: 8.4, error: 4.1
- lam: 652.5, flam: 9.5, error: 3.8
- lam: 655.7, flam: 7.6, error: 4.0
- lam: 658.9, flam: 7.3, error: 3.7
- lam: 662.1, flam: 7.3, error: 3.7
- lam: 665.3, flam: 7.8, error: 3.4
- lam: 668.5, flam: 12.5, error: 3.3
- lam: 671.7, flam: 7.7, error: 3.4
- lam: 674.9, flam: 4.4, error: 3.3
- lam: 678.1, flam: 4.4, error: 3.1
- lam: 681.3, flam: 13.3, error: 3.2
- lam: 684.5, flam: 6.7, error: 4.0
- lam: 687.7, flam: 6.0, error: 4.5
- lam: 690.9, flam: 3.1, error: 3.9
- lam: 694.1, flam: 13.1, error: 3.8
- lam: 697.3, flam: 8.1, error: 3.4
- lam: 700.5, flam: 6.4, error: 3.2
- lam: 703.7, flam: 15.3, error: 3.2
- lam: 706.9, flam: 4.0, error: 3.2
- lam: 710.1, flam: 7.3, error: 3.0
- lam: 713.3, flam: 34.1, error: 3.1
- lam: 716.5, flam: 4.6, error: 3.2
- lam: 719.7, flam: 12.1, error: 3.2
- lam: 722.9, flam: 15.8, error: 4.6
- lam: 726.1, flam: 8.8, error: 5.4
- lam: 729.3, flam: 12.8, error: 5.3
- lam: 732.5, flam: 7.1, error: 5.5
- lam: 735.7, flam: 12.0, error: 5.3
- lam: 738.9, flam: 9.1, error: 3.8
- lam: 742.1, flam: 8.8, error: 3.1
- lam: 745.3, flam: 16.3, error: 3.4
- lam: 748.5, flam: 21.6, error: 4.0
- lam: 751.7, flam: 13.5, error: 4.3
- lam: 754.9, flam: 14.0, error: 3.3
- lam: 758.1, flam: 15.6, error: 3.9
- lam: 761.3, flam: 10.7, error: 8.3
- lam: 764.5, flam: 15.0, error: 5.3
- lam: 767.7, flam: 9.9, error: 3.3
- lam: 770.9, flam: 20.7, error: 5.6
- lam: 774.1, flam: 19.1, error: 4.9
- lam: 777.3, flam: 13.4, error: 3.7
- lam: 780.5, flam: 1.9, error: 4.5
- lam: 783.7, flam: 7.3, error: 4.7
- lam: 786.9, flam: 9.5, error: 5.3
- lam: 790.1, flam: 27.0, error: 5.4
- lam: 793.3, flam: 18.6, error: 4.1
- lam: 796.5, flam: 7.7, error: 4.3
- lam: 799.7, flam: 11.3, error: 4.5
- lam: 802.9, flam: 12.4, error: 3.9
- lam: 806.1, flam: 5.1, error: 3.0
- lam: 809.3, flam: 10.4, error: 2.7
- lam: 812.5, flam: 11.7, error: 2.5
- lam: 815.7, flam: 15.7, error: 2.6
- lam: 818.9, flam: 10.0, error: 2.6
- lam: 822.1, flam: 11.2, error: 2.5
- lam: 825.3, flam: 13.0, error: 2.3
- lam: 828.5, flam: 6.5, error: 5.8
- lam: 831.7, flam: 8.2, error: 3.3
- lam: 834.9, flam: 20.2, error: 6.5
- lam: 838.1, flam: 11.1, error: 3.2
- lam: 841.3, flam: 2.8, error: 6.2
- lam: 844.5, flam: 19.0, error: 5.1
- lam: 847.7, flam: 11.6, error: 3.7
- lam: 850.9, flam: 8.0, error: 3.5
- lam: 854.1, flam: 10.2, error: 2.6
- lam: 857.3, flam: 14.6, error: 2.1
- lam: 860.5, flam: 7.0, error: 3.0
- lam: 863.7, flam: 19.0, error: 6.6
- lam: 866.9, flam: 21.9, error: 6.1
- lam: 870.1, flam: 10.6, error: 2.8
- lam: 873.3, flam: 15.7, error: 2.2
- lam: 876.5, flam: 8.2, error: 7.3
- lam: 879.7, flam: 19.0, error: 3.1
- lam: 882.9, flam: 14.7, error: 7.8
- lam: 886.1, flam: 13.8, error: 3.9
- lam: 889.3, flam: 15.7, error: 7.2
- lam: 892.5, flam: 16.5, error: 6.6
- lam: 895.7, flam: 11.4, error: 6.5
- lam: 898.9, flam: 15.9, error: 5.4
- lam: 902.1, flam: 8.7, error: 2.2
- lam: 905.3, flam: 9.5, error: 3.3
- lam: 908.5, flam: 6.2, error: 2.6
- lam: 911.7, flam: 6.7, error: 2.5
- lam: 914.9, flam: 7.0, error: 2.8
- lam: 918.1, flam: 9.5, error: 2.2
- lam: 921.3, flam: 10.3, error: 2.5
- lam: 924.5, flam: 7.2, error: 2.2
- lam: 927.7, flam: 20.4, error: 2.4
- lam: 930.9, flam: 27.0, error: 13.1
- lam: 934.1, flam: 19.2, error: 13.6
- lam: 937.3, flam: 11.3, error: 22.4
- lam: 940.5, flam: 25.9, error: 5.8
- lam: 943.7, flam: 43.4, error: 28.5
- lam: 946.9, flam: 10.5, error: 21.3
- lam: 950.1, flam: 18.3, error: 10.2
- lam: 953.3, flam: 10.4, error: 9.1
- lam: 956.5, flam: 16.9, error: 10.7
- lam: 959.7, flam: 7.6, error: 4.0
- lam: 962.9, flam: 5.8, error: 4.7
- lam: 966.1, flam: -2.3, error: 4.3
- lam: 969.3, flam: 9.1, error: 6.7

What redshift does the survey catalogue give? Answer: 0.91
